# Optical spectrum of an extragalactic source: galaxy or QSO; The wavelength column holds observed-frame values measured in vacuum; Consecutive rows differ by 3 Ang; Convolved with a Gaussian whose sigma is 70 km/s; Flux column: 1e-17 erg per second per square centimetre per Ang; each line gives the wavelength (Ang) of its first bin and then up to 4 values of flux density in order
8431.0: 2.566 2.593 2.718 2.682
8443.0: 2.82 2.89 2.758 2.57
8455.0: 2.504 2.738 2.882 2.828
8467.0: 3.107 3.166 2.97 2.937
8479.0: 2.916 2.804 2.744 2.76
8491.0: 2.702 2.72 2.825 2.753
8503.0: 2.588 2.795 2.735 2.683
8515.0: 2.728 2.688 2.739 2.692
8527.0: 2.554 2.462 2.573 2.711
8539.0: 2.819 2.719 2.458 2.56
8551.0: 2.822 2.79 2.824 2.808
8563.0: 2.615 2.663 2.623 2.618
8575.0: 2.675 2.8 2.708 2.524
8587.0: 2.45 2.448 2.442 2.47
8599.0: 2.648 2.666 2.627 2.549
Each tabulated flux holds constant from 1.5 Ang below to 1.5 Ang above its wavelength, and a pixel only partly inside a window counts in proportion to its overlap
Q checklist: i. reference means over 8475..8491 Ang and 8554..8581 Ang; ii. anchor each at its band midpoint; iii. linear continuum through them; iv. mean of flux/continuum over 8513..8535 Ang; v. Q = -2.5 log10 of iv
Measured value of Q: 0.05 mag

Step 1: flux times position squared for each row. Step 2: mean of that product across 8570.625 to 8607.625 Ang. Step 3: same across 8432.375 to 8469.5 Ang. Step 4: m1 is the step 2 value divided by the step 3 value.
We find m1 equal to 1.0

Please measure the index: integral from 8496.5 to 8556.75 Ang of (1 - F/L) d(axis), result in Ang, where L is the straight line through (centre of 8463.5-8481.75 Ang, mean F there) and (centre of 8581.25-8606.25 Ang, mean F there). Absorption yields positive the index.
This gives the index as 2.2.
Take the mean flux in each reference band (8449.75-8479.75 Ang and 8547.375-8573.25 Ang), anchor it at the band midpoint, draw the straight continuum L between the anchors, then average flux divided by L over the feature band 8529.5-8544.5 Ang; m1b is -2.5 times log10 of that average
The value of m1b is 0.035 mag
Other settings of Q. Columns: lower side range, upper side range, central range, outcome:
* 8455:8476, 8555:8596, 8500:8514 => 0.04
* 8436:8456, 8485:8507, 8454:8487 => -0.06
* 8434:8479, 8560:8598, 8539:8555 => -0.01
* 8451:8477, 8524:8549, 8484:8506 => 0.01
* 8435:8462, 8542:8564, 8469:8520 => -0.03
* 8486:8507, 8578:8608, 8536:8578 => -0.03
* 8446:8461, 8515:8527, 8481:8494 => -0.02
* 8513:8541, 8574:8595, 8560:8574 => -0.02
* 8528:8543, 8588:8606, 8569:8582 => -0.04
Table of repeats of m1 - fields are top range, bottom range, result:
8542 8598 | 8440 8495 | 0.96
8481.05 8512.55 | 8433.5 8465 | 1.01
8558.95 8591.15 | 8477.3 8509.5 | 0.97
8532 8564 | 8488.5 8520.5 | 1.00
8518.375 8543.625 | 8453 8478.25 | 0.94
